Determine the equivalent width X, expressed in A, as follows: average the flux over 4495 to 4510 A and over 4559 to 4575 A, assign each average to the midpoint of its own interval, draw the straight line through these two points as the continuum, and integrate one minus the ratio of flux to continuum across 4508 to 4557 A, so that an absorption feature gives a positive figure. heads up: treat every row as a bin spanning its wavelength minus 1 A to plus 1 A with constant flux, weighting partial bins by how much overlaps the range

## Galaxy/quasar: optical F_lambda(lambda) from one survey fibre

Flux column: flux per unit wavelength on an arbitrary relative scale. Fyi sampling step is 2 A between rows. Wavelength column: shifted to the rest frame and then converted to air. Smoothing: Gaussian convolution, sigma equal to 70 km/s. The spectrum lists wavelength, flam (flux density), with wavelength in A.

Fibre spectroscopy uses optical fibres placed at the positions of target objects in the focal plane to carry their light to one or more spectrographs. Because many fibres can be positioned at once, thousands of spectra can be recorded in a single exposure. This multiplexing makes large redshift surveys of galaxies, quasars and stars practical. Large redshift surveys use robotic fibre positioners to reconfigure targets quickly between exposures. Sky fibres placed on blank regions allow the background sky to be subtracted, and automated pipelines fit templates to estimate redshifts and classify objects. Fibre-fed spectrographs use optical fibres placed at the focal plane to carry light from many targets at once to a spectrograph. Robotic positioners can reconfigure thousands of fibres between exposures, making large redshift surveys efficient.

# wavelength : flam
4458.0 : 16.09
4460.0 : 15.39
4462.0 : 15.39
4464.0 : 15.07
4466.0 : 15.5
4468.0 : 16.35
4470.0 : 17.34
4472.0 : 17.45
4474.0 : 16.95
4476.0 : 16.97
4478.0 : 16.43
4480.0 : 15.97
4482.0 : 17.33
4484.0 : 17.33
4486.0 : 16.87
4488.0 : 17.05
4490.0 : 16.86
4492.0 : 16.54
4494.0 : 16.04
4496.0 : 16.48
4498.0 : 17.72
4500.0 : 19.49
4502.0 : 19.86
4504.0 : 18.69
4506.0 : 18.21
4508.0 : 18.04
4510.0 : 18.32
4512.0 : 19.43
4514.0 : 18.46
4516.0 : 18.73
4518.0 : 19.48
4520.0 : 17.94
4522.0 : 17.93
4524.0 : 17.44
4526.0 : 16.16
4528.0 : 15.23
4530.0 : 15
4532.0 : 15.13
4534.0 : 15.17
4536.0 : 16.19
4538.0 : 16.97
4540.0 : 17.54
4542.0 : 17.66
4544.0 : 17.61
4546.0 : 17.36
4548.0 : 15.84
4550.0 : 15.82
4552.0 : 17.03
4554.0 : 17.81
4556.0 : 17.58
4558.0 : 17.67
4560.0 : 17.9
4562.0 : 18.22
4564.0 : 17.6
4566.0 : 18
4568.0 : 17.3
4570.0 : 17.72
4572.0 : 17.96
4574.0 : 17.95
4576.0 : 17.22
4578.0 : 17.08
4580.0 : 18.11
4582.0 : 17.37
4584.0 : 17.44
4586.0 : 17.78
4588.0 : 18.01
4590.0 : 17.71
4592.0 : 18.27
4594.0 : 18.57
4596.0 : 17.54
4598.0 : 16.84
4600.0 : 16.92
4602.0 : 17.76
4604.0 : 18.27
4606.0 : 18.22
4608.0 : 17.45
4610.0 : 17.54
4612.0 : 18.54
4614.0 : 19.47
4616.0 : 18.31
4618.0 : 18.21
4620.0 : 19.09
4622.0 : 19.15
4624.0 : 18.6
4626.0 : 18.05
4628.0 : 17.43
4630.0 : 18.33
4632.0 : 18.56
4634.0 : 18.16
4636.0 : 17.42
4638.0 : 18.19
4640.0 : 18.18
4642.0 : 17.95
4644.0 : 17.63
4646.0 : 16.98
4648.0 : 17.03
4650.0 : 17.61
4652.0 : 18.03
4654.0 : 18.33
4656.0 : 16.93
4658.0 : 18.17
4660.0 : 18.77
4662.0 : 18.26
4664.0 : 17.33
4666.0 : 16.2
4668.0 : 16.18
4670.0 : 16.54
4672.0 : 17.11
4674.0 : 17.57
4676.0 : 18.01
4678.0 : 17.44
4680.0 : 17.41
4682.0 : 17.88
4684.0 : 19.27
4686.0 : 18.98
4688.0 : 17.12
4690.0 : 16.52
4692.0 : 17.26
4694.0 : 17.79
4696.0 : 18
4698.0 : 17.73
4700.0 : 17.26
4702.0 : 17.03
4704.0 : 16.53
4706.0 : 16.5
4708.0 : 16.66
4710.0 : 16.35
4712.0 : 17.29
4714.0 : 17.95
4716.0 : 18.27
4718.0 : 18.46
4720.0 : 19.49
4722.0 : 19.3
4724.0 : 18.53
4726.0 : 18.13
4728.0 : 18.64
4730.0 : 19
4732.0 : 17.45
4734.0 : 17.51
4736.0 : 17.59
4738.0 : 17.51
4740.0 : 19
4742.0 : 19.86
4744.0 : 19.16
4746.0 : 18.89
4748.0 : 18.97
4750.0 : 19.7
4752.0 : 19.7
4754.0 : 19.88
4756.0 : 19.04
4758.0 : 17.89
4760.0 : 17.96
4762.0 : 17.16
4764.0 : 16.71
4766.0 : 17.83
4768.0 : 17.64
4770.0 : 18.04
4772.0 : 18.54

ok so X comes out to 2.5 A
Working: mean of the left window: 18.4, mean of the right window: 17.8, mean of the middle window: 17.2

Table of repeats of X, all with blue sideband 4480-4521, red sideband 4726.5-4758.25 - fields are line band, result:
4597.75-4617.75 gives 0.3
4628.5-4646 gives 0.4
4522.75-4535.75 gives 1.6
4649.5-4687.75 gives 1.7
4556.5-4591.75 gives 0.8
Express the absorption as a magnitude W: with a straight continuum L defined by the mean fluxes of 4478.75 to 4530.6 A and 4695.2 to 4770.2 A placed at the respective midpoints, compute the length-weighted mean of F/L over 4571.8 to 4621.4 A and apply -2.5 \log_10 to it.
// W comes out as -0.007 mag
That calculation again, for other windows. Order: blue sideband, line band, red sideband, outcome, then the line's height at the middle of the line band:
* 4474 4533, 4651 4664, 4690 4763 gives -0.01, 17.9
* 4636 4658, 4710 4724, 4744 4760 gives 0.02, 18.6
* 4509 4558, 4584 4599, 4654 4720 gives -0.03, 17.3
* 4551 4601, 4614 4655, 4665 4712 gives -0.04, 17.5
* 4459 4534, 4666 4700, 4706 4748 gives 0.03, 18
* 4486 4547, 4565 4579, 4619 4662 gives 0.01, 17.7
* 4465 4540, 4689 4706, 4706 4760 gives 0.06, 18.2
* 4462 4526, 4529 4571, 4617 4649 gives 0.04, 17.7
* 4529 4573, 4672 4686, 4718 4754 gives 0.02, 18.2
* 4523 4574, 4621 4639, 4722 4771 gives -0.04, 17.6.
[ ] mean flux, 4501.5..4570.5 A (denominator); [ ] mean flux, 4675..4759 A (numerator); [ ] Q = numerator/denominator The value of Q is 1.04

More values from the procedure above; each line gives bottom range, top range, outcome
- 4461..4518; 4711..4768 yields 1.06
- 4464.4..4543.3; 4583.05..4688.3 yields 1.04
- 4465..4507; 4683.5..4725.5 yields 1.03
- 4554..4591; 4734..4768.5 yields 1.04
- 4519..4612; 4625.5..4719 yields 1.02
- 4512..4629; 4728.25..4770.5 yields 1.05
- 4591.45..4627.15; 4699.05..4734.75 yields 0.98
